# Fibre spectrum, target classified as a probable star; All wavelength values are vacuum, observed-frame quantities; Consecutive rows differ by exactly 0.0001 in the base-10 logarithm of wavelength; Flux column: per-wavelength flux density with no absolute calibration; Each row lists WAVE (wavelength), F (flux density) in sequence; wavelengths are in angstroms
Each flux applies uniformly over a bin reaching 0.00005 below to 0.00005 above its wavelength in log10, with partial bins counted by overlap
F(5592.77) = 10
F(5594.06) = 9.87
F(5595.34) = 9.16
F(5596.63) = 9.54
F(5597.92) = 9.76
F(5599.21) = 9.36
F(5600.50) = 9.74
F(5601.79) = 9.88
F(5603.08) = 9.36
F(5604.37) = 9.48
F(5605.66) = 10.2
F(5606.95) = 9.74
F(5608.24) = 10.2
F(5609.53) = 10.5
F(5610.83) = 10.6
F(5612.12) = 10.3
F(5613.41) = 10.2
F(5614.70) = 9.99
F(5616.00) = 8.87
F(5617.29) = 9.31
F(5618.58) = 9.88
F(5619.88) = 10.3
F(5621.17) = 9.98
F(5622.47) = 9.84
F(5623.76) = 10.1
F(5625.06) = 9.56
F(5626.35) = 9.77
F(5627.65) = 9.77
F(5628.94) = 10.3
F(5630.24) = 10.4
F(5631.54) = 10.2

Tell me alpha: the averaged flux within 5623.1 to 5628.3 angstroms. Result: 9.81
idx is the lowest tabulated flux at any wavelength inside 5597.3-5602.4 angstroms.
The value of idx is 9.36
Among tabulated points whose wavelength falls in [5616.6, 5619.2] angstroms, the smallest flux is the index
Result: 9.31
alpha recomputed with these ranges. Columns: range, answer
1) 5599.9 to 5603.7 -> 9.66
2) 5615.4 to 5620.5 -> 9.59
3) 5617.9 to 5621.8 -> 10.1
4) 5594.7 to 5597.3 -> 9.36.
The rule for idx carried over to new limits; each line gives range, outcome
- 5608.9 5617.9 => 8.87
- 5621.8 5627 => 9.56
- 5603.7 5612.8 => 9.48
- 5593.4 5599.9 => 9.16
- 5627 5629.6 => 9.77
